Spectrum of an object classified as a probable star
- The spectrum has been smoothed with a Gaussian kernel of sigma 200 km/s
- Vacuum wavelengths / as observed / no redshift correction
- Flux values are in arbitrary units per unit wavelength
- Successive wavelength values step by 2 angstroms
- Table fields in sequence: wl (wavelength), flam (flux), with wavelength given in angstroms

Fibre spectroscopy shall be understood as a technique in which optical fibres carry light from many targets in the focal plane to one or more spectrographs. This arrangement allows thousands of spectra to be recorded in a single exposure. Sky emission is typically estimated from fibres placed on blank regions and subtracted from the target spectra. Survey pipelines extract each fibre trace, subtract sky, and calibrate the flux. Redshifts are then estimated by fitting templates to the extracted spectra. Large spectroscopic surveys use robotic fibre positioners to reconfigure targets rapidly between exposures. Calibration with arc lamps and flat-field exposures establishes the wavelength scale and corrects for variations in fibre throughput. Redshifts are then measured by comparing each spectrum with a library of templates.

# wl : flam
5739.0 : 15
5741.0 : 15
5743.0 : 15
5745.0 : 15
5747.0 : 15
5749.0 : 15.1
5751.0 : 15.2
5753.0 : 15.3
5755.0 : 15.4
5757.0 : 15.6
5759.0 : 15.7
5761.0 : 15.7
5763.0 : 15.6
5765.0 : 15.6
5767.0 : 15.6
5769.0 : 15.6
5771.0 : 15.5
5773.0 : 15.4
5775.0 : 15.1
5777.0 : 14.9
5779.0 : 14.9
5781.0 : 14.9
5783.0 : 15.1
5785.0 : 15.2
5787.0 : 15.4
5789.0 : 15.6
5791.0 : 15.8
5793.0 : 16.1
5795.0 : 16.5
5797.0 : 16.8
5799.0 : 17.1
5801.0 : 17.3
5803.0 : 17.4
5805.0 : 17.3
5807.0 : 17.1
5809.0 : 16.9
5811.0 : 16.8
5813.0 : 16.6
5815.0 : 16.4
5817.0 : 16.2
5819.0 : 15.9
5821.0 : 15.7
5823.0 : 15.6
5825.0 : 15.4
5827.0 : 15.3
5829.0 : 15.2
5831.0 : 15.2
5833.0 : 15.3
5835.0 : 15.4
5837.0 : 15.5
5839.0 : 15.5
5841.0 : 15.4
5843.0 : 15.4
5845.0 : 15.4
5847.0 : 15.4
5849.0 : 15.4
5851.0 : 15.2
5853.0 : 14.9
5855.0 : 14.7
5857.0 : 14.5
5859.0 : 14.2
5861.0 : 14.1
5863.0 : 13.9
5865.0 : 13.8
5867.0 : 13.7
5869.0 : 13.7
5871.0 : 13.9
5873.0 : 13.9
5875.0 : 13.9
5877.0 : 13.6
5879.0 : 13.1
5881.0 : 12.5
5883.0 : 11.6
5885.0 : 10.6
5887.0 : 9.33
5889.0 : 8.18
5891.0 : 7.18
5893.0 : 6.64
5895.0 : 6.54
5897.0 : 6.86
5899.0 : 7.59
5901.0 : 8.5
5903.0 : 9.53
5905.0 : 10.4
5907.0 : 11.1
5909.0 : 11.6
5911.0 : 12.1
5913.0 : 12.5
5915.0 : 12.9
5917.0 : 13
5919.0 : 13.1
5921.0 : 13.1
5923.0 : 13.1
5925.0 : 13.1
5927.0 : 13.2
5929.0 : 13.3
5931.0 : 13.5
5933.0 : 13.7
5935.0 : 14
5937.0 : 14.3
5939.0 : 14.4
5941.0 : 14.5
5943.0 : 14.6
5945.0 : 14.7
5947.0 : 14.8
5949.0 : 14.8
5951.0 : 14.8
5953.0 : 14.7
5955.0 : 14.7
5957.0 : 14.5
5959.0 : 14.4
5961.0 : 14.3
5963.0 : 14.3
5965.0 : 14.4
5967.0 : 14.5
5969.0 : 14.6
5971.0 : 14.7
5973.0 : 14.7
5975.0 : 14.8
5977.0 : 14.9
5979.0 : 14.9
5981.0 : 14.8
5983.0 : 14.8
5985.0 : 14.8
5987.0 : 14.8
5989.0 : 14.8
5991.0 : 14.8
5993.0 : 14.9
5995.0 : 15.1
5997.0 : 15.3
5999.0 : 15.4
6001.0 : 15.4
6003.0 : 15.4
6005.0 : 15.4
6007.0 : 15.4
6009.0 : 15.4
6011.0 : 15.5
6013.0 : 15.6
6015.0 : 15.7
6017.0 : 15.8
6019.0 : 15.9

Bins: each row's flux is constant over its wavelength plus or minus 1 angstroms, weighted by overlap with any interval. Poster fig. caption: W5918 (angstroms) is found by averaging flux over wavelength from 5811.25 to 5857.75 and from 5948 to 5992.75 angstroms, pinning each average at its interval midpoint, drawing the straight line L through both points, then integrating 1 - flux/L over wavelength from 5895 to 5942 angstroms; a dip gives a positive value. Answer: 9.24 angstroms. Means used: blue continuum 15.5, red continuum 14.7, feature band 12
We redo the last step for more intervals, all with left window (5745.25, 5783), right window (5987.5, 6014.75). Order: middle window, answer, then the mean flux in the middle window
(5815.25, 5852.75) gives -0.4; 15.5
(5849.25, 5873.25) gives 1.6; 14.3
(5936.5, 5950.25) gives 0.6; 14.6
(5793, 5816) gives -2.4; 16.9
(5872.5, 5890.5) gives 4.3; 11.7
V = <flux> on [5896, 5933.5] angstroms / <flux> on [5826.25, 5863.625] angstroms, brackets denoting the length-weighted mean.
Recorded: 0.77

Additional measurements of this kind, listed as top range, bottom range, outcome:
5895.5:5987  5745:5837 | 0.85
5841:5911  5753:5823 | 0.76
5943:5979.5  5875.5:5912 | 1.48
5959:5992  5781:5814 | 0.90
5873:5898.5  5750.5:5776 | 0.65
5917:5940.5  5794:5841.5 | 0.84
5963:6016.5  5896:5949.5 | 1.20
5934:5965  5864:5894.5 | 1.25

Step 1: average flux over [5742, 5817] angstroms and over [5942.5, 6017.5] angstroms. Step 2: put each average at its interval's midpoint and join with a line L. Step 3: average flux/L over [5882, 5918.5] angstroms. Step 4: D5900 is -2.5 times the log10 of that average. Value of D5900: 0.48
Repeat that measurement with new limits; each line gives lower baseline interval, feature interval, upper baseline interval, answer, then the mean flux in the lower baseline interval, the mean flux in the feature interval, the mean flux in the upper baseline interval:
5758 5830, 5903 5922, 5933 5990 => 0.24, 15.9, 12.1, 14.6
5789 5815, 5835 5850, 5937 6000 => 0.06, 16.7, 15.4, 14.7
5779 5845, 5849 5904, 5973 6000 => 0.30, 16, 11.8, 14.9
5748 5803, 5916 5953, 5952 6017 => 0.09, 15.7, 13.9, 14.9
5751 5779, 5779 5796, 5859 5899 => -0.07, 15.4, 15.5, 11.4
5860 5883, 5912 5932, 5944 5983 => 0.09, 13.6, 13.1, 14.7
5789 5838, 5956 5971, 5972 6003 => 0.05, 16.2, 14.4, 15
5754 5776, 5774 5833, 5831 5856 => -0.04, 15.5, 16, 15.3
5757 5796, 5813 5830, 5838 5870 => -0.05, 15.5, 15.8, 14.7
